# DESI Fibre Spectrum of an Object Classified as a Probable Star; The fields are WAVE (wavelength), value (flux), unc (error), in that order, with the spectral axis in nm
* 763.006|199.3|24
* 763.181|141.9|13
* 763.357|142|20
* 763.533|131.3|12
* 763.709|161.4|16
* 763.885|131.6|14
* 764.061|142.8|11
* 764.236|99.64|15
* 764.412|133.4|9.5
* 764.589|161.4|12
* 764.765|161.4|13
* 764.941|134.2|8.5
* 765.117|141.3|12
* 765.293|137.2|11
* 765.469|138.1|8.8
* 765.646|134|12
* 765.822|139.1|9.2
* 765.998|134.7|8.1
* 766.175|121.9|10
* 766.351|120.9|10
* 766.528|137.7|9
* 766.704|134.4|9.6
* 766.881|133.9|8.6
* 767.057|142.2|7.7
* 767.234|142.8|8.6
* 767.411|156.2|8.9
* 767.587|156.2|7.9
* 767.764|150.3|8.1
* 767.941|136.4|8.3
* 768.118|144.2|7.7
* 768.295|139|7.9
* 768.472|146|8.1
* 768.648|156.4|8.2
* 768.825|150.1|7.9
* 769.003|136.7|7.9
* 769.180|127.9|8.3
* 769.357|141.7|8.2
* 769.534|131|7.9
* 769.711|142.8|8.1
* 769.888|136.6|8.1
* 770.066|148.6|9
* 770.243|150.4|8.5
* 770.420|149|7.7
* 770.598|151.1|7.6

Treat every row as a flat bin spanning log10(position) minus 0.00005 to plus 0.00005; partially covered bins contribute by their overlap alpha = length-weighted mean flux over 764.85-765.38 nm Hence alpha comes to 138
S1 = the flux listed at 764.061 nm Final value 142.8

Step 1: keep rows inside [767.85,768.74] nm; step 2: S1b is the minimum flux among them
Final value 136.4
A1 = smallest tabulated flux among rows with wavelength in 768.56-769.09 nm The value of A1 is 136.7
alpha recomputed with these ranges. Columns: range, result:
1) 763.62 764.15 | 145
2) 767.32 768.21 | 149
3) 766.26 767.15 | 134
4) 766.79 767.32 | 140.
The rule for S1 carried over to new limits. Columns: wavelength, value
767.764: 150.3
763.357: 142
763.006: 199.3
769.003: 136.7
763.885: 131.6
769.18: 127.9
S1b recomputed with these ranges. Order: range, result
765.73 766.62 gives 120.9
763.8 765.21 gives 99.64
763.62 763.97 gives 131.6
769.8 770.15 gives 136.6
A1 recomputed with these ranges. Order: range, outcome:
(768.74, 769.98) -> 127.9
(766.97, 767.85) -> 142.2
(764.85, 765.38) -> 134.2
